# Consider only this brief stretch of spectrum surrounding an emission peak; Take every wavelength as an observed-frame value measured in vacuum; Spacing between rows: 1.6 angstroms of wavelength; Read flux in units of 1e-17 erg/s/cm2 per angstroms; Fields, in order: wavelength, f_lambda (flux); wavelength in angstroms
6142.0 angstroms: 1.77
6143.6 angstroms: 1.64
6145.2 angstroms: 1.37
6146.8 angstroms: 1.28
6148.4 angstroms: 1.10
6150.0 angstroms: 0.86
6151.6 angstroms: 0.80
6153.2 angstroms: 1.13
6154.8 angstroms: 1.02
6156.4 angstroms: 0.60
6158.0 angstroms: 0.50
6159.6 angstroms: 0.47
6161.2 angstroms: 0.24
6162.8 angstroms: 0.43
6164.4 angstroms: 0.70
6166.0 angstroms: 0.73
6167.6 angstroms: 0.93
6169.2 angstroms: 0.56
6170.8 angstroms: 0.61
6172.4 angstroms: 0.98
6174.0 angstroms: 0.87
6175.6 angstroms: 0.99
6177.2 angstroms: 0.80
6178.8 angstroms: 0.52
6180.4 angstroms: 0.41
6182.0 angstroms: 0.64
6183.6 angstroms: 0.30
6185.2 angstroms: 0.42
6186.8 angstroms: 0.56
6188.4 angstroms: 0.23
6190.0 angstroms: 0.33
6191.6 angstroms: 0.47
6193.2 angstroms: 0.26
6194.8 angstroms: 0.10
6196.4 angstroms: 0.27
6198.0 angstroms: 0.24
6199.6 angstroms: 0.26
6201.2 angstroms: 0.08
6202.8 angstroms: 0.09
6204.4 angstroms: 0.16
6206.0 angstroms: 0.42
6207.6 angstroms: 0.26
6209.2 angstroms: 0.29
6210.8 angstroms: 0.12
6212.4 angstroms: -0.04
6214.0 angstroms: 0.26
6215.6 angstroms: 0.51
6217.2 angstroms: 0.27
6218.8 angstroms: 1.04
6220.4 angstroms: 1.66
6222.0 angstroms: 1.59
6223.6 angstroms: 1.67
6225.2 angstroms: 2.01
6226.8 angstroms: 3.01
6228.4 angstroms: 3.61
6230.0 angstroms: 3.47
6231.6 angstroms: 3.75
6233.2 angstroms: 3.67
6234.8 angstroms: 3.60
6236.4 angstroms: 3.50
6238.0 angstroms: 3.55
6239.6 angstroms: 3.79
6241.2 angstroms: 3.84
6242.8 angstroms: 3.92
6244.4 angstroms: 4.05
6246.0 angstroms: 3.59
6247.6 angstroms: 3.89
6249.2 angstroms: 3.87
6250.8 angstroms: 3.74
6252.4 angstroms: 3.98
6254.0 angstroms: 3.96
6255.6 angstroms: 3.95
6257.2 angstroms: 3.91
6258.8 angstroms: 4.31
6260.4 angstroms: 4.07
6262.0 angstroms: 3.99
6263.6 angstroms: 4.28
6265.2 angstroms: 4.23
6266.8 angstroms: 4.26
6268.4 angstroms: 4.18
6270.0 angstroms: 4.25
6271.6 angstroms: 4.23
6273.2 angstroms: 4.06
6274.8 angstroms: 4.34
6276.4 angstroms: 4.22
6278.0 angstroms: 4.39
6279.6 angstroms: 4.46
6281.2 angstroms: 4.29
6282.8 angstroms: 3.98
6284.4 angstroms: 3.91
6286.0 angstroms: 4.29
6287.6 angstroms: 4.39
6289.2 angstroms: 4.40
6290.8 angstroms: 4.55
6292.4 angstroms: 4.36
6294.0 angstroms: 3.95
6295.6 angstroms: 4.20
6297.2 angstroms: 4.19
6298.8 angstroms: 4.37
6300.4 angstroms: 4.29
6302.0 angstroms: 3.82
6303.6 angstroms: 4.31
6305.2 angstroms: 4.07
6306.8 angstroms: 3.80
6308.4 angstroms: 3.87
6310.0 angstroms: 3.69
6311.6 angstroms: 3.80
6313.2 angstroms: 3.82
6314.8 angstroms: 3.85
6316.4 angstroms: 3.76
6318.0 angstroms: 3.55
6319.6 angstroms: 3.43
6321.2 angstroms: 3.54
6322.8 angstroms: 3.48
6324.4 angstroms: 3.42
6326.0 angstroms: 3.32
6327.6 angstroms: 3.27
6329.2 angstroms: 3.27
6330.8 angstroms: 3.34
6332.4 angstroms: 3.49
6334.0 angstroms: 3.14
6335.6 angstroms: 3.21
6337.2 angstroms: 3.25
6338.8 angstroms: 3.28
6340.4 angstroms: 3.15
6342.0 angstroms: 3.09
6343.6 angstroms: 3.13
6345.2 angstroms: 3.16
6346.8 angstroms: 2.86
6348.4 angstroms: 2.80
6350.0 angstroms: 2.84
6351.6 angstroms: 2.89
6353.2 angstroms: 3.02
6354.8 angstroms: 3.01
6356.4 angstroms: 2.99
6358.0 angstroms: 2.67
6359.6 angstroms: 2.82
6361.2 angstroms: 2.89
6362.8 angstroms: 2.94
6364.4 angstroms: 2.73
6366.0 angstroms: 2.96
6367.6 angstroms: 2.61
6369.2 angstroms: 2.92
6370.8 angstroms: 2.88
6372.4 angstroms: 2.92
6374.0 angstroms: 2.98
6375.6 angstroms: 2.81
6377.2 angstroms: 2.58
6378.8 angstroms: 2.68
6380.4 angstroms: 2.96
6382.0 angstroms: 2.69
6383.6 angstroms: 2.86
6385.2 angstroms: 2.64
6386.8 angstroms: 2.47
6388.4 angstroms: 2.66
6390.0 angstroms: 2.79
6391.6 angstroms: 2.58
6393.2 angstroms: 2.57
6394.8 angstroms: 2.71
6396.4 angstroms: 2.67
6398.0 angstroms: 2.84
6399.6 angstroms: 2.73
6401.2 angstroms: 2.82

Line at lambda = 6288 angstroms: C IV 1549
